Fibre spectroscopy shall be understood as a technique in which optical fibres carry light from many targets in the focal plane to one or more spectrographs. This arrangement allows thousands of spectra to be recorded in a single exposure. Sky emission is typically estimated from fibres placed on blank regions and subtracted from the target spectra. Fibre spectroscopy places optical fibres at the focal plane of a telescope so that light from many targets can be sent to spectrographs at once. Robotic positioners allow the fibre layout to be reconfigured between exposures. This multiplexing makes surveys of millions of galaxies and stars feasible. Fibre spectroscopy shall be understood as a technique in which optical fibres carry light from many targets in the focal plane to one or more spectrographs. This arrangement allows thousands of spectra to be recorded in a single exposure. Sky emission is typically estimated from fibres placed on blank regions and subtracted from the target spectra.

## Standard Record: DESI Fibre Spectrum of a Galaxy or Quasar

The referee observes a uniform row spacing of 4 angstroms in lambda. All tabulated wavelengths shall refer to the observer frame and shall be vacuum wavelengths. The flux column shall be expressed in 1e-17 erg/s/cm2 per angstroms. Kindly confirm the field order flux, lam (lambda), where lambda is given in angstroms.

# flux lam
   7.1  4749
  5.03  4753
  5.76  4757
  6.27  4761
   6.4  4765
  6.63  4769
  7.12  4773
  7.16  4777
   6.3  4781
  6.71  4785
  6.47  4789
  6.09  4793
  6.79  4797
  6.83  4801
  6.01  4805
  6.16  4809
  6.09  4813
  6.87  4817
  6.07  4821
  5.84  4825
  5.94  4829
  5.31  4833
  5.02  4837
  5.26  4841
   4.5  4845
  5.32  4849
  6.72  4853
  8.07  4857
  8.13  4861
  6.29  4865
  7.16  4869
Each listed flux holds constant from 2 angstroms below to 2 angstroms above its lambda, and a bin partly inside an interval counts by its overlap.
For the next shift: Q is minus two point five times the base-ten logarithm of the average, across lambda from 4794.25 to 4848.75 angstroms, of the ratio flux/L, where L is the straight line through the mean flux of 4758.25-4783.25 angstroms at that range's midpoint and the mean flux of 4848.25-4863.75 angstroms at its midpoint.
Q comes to 0.18 mag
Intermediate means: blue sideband 6.62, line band 5.88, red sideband 7.16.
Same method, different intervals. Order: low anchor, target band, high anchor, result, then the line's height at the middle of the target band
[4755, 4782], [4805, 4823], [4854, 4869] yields 0.11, 6.95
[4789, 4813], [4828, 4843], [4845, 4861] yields 0.22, 6.52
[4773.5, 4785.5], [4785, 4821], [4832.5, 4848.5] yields -0.06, 6.1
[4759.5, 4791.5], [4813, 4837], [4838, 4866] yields 0.08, 6.4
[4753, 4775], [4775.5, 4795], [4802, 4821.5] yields -0.04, 6.3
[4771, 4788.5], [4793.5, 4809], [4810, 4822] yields 0.01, 6.53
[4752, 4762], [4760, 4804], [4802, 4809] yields -0.12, 5.94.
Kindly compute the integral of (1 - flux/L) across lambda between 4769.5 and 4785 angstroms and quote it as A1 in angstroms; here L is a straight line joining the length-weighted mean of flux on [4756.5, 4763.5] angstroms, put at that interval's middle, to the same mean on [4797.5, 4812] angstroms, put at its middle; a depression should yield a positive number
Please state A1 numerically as -1.55 angstroms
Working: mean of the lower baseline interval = 6.1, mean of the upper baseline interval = 6.36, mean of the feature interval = 6.82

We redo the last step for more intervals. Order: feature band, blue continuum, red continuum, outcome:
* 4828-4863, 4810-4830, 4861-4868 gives 3.17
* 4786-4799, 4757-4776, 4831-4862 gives -0.22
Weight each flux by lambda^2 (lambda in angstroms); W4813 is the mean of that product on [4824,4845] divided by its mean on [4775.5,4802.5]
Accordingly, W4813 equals 0.8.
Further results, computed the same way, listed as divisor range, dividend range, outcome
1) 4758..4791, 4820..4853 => 0.85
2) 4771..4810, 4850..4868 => 1.12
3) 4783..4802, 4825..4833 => 0.89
